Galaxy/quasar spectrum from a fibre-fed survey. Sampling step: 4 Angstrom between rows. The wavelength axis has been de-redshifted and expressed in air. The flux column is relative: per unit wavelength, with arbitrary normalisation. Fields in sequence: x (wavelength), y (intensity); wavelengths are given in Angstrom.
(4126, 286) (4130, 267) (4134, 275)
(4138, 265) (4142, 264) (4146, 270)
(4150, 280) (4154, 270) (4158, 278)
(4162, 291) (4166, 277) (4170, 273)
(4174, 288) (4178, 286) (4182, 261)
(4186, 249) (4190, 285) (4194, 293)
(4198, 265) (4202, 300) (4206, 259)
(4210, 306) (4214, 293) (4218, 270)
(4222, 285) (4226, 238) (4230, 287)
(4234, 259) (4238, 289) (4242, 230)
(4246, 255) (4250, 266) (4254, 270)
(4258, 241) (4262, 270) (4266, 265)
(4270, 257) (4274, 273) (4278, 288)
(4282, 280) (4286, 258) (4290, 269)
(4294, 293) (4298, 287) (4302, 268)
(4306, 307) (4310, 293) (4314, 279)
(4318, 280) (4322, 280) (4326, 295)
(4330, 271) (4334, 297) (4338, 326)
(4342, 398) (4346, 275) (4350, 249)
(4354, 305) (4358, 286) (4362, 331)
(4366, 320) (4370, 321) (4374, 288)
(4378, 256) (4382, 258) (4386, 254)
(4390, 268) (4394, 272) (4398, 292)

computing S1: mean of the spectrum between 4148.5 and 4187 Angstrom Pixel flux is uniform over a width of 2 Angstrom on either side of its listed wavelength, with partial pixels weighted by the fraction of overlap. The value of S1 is 276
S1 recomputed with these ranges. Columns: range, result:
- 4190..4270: 271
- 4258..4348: 286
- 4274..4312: 282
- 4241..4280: 262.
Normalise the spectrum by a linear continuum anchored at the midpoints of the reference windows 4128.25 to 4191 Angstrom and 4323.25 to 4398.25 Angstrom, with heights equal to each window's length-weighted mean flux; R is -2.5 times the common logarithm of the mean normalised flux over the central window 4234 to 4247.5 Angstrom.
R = 0.09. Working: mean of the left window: 274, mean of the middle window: 258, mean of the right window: 293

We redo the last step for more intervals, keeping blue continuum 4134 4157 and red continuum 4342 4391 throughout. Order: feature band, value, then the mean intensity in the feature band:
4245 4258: 0.08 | 261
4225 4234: 0.05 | 264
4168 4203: -0.01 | 277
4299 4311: -0.02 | 289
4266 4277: 0.06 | 267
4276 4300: 0.01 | 279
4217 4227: 0.04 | 266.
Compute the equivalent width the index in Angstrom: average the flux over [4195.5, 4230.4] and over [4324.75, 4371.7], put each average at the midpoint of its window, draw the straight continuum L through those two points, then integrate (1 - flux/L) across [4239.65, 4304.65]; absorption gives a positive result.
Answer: 5.15 Angstrom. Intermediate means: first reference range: 278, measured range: 267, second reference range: 306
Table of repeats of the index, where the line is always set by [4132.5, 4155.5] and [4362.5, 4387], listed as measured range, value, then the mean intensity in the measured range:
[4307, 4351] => -1.9 Angstrom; 296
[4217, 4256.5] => 1.8 Angstrom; 264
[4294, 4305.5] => -0.1 Angstrom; 284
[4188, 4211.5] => -0.8 Angstrom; 284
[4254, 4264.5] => 0.8 Angstrom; 259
